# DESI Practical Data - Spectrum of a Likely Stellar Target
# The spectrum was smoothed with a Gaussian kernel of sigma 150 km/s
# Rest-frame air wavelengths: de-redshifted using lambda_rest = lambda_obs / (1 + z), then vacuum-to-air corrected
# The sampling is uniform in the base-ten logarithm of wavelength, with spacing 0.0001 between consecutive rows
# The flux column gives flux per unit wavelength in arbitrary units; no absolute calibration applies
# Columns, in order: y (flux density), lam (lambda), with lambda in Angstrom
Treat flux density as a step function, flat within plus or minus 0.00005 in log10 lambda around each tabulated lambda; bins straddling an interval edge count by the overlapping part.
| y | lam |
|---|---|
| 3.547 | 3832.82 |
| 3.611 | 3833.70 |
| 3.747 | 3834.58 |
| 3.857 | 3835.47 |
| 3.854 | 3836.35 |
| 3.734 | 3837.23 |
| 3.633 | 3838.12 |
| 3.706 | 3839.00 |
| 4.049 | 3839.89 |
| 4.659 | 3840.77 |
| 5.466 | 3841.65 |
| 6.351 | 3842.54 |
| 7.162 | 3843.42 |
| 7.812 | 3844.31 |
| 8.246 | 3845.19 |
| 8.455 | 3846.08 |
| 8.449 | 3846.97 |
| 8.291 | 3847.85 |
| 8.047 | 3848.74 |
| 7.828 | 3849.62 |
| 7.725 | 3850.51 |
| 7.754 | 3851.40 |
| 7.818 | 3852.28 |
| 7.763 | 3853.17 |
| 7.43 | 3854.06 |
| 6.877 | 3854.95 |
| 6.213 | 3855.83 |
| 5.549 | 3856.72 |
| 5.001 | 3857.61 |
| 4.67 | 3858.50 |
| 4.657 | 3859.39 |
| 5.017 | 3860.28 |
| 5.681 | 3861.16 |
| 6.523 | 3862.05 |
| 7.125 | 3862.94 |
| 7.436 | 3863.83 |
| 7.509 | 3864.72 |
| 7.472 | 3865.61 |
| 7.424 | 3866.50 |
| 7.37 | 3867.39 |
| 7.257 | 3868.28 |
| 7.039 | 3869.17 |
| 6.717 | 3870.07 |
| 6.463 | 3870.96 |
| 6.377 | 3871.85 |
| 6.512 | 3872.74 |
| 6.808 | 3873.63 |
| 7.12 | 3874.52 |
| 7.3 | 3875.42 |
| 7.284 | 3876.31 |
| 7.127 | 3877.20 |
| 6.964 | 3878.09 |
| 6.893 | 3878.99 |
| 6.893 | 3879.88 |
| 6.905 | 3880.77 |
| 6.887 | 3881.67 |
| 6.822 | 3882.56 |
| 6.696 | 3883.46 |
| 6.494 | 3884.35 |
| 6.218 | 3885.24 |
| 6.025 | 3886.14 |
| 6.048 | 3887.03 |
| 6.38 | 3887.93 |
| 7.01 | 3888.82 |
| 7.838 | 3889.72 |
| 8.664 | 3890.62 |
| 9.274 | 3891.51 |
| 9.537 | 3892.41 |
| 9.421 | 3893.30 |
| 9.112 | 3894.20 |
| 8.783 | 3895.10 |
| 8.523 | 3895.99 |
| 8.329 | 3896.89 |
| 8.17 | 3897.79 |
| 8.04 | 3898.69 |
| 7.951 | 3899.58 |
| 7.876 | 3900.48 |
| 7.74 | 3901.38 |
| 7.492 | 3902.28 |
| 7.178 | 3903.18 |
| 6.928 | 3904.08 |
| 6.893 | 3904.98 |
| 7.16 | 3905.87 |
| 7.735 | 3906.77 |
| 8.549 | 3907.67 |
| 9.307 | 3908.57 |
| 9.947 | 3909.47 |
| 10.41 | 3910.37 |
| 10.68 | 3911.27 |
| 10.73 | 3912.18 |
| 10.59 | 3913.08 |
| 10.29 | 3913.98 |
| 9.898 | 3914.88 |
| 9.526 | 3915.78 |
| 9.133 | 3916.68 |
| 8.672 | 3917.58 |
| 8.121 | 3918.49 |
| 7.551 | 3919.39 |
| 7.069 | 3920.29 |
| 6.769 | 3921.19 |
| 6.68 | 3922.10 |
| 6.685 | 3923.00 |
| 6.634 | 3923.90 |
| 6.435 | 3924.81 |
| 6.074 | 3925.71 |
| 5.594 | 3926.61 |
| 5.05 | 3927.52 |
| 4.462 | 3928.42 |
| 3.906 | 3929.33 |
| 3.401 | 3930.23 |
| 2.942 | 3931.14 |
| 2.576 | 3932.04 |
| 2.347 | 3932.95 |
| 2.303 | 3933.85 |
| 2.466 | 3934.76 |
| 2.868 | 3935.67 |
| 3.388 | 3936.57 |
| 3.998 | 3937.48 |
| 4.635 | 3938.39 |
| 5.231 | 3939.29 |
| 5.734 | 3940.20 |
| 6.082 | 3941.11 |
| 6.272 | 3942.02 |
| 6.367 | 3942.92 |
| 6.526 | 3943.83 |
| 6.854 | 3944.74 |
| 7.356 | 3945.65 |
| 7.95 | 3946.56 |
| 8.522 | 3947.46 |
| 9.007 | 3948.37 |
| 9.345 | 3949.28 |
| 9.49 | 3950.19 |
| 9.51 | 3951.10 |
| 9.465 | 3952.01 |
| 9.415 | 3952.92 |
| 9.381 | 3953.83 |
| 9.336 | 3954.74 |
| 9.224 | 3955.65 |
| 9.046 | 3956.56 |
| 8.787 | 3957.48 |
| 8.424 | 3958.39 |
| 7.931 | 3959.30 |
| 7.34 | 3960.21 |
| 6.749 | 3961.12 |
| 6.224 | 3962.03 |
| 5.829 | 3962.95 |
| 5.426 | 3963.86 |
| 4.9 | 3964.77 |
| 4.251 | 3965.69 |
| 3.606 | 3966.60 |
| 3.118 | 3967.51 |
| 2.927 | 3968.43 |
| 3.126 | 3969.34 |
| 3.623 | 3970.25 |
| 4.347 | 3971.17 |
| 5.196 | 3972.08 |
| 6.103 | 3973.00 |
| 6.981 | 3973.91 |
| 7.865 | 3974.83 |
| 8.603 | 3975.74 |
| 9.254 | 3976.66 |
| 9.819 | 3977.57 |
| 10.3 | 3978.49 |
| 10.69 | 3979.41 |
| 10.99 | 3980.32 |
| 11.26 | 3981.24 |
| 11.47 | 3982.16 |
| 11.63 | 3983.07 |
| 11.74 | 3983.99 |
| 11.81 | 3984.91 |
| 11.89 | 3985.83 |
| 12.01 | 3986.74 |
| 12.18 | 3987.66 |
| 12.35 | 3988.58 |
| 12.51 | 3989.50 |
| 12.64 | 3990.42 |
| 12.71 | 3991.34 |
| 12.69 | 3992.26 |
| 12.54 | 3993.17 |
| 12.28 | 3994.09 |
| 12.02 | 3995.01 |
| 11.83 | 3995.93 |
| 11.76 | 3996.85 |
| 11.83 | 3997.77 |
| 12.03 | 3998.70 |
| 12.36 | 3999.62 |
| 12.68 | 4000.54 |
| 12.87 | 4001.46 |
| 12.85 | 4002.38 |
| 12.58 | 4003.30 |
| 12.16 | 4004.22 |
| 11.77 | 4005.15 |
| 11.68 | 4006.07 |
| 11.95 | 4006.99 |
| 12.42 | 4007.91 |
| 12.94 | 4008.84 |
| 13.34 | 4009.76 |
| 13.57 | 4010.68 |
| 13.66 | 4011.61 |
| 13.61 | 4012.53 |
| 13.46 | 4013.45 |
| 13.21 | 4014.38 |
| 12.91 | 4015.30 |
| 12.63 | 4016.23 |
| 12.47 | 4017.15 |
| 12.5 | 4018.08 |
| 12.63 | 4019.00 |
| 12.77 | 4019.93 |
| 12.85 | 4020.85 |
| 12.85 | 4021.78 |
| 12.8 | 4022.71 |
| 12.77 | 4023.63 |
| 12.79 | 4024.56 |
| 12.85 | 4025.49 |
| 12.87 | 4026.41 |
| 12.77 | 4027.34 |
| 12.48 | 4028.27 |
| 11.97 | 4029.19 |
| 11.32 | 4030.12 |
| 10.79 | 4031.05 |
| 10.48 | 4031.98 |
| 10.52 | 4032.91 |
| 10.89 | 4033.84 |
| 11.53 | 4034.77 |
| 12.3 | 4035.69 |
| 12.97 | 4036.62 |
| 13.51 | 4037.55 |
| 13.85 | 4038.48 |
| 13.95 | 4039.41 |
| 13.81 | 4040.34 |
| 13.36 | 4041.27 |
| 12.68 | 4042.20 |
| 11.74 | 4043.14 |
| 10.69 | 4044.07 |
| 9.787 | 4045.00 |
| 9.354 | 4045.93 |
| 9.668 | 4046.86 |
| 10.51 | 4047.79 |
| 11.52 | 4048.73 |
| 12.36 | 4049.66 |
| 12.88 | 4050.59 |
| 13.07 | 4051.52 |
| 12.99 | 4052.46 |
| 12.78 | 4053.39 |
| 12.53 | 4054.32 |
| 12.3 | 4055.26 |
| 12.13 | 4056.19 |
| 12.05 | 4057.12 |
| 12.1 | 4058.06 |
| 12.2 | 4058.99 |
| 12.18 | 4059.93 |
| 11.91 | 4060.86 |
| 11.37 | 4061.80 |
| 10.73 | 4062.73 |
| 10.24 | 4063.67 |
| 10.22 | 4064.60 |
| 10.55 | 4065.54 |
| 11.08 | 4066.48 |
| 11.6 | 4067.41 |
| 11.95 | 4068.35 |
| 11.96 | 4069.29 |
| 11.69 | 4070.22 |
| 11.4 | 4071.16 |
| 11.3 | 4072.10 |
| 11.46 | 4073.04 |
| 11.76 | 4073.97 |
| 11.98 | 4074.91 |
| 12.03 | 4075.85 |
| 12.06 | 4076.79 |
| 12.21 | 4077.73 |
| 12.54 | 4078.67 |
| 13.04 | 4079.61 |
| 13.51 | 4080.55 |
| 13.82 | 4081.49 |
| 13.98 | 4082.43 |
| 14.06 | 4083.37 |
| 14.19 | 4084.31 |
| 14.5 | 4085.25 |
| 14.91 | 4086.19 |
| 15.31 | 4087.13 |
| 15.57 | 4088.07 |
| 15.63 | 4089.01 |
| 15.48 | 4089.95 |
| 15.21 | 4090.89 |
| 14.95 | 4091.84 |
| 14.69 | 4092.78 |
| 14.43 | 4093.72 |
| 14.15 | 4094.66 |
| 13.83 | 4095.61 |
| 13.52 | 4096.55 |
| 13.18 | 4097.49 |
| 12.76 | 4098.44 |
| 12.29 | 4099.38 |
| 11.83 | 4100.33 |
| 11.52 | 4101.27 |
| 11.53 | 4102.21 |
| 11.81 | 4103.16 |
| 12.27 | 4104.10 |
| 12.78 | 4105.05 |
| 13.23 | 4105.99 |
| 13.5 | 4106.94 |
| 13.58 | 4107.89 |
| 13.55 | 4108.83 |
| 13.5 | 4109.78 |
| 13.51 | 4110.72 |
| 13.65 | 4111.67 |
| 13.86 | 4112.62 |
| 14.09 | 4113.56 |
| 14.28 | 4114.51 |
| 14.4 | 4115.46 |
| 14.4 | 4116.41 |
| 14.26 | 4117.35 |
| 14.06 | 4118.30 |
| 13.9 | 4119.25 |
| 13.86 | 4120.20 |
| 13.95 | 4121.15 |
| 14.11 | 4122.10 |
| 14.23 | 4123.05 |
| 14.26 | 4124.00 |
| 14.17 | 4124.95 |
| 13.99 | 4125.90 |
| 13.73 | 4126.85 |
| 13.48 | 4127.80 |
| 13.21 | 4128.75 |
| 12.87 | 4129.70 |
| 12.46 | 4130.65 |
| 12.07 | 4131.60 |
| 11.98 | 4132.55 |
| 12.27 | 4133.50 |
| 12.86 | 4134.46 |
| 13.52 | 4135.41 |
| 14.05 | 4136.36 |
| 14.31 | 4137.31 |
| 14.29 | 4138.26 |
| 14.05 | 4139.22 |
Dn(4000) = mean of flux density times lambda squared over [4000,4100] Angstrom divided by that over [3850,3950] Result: 1.95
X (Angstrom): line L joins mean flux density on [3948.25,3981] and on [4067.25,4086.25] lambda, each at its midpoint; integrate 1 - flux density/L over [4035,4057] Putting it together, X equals -2.0 Angstrom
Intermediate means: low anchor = 7.39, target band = 12.2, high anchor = 12.6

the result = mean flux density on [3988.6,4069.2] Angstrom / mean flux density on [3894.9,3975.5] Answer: 1.78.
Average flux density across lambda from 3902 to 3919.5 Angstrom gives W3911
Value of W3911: 8.88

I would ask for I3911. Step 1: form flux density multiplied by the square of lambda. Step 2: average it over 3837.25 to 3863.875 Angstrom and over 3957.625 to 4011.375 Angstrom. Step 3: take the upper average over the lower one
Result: 1.63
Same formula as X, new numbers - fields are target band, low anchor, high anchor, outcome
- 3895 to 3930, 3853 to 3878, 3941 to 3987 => -3.0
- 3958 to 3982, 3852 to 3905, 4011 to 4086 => 7.6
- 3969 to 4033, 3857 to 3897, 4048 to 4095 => -4.4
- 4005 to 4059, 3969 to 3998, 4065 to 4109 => -3.8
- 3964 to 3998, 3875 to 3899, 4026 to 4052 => 3.5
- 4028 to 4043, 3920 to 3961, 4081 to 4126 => -2.1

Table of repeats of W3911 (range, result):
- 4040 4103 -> 12.5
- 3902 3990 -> 7.47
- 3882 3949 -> 7.03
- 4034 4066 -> 11.9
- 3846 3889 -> 6.85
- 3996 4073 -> 12.1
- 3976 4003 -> 11.8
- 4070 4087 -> 12.9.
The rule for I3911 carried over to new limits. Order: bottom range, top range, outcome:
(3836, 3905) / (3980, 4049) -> 1.89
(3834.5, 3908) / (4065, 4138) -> 2.15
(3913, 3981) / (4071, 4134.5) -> 2.17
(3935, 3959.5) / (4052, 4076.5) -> 1.68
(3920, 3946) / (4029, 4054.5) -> 2.50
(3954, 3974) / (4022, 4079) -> 2.06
